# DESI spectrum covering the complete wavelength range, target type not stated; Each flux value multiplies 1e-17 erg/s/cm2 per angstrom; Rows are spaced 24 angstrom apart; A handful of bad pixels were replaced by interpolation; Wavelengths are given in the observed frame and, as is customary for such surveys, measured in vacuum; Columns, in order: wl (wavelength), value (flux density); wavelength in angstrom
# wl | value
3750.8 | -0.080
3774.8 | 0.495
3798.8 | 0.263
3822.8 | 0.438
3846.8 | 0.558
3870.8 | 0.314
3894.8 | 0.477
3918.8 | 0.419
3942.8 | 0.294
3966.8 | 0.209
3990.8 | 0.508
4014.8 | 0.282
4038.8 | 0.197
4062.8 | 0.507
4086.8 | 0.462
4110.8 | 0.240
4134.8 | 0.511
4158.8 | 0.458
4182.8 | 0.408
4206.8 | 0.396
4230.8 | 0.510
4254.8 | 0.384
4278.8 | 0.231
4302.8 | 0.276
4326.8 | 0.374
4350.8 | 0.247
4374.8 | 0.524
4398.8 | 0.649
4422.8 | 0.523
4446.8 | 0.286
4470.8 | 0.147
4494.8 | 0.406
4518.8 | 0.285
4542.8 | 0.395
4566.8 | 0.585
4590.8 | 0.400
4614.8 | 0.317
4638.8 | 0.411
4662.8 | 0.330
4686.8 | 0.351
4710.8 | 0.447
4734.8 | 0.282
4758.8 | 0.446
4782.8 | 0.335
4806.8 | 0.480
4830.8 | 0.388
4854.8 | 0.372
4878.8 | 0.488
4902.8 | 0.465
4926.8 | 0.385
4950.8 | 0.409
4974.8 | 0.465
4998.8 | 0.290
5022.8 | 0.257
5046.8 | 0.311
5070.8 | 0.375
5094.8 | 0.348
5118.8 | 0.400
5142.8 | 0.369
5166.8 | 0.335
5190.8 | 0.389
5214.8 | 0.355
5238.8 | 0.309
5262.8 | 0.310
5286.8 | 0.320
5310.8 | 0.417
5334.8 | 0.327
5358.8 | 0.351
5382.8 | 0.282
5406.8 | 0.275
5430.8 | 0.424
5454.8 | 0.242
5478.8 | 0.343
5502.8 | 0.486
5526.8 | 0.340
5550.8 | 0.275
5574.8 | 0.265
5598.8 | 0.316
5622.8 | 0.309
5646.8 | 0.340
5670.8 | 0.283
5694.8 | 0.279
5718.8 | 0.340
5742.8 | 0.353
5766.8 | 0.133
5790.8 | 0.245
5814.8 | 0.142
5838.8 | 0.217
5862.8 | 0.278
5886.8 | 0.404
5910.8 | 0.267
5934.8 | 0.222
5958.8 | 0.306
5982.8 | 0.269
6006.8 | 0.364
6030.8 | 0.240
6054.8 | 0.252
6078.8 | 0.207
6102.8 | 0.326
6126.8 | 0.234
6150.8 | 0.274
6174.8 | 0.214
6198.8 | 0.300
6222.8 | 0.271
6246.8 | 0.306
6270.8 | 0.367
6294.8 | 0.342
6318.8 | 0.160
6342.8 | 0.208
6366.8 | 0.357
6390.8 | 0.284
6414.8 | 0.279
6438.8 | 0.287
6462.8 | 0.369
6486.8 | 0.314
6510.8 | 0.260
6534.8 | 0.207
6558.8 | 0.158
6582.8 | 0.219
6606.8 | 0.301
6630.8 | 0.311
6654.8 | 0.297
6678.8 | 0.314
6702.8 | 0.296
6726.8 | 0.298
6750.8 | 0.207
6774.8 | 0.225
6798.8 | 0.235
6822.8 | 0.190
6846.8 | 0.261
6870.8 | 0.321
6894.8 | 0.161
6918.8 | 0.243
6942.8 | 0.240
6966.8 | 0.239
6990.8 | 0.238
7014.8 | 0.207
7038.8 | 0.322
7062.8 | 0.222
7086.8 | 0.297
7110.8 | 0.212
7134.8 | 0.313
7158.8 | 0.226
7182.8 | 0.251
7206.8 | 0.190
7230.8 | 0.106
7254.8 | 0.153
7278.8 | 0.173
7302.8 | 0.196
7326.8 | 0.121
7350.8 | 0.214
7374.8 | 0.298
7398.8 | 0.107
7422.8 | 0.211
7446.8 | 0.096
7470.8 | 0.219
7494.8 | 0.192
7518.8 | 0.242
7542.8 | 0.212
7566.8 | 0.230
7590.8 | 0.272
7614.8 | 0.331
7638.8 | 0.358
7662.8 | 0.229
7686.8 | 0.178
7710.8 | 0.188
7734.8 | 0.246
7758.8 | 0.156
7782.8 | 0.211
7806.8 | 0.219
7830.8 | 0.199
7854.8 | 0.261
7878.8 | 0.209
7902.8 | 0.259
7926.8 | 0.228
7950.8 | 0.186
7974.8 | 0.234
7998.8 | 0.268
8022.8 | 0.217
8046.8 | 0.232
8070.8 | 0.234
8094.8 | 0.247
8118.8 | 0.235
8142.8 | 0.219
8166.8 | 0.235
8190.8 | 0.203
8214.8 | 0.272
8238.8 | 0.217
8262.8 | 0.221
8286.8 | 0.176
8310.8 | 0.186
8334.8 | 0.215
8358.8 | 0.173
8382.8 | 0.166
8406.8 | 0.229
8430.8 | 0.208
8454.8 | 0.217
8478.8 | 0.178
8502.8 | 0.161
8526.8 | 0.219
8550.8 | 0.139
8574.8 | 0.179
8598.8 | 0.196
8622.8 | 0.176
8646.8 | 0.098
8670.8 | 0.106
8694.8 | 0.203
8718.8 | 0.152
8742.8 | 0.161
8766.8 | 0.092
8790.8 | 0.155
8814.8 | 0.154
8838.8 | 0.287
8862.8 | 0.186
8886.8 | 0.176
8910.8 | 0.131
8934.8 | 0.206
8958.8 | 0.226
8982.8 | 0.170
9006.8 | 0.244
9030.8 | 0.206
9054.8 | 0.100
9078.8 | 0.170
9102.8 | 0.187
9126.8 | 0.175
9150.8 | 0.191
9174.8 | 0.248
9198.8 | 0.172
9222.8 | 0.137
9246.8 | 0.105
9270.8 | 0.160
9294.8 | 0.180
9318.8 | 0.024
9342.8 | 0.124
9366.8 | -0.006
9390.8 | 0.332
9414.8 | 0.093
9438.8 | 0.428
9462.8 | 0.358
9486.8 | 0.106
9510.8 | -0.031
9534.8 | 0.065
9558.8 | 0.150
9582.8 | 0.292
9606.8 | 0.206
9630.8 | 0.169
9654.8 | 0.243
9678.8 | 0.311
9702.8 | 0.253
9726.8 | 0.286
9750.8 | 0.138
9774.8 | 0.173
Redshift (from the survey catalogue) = 0.654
